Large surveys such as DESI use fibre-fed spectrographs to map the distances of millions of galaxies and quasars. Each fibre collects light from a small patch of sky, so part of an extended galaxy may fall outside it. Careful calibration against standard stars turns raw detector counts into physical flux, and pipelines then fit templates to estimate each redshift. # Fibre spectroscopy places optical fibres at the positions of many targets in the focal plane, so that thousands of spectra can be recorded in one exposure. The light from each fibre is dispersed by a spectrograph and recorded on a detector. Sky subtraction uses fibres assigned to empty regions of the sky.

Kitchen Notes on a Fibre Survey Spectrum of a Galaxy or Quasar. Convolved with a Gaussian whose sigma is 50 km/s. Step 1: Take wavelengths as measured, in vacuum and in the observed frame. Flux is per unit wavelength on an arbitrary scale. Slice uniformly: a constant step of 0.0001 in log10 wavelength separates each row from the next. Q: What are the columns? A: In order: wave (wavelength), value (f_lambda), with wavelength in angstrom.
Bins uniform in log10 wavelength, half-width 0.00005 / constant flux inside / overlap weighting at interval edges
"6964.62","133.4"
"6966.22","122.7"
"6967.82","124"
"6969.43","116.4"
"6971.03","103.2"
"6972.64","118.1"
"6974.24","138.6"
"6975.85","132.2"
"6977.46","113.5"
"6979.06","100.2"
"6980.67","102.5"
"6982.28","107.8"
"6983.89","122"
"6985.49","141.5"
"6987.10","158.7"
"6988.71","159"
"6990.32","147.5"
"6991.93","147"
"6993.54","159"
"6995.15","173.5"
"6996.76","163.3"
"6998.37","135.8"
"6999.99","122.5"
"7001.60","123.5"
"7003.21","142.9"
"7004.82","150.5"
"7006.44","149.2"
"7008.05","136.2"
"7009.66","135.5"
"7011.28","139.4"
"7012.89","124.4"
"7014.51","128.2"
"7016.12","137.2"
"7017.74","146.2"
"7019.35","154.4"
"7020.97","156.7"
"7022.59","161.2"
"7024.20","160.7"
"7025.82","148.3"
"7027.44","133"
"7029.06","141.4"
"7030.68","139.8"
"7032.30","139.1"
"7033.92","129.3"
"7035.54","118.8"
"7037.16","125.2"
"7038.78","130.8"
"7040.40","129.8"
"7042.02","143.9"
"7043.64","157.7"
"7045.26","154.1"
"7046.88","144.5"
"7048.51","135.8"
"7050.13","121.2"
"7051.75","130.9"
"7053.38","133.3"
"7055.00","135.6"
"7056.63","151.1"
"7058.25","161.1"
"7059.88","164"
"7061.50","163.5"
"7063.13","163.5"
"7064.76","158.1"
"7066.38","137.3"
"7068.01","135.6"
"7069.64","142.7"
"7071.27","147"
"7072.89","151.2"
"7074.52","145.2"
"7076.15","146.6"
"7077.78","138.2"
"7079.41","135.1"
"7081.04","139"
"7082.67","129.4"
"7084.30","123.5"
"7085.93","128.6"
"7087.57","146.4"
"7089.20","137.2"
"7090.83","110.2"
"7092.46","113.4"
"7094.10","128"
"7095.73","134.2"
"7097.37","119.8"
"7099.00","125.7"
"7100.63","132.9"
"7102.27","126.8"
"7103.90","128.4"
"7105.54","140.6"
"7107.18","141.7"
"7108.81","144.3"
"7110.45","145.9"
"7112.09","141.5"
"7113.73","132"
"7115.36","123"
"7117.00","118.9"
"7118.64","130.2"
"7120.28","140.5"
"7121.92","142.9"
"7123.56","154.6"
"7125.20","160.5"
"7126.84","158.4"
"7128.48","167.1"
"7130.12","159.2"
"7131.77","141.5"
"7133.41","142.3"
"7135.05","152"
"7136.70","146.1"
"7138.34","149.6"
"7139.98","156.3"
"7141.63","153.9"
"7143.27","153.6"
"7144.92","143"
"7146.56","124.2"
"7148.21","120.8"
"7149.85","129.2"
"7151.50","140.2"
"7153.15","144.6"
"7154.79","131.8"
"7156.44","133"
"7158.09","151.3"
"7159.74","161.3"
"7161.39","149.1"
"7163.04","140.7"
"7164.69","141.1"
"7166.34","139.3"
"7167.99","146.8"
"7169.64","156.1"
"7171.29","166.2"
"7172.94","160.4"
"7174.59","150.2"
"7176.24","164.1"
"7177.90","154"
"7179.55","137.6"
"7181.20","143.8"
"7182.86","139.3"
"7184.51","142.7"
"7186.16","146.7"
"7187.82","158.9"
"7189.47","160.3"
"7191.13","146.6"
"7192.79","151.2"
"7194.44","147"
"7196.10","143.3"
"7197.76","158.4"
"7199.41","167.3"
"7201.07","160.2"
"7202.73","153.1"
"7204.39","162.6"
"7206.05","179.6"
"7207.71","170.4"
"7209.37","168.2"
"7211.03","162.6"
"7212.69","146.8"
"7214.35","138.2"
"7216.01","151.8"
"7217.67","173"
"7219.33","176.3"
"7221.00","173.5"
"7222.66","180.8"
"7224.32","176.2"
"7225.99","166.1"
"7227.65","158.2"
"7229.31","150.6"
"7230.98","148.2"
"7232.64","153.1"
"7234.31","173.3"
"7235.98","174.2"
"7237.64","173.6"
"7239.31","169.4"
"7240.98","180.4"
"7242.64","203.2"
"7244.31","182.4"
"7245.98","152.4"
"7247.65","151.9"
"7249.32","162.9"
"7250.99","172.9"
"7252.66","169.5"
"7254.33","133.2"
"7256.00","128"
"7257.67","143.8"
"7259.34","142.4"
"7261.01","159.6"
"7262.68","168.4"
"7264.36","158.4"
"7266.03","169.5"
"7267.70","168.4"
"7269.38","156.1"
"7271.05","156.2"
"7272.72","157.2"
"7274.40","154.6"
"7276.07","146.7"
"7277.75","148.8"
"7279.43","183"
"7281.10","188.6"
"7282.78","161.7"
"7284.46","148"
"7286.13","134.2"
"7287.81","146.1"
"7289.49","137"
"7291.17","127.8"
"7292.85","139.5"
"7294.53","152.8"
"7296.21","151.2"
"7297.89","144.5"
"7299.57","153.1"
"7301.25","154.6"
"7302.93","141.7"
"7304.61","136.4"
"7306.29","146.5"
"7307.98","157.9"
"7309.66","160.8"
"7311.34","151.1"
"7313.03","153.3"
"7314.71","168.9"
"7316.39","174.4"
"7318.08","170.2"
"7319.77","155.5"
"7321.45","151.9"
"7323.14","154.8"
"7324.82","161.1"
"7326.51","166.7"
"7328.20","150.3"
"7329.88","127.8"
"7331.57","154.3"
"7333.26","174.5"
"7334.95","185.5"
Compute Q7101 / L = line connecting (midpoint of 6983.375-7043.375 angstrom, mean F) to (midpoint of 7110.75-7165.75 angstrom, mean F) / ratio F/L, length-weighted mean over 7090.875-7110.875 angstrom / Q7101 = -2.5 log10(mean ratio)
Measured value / 0.10 mag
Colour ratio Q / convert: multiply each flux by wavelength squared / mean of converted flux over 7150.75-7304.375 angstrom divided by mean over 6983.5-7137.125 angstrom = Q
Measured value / 1.16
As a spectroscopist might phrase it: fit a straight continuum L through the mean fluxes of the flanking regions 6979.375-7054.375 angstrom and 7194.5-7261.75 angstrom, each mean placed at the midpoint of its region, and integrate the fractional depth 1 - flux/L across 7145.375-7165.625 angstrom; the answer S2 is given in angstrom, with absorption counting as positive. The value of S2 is 2.0 angstrom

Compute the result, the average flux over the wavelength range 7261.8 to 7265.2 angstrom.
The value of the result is 163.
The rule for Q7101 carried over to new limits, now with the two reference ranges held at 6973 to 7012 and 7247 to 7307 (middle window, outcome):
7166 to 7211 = -0.050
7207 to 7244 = -0.117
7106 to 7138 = 0.000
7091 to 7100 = 0.159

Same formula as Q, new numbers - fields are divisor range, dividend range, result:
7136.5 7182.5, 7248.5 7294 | 1.09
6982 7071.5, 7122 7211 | 1.10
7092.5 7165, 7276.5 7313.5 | 1.12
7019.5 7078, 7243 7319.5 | 1.15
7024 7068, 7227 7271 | 1.20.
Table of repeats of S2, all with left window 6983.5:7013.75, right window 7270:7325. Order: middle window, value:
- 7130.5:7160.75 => 1.1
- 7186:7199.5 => -0.2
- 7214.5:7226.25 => -1.4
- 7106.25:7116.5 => 0.7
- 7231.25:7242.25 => -1.4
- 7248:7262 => 0.0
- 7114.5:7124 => 0.9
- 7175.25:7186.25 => 0.2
